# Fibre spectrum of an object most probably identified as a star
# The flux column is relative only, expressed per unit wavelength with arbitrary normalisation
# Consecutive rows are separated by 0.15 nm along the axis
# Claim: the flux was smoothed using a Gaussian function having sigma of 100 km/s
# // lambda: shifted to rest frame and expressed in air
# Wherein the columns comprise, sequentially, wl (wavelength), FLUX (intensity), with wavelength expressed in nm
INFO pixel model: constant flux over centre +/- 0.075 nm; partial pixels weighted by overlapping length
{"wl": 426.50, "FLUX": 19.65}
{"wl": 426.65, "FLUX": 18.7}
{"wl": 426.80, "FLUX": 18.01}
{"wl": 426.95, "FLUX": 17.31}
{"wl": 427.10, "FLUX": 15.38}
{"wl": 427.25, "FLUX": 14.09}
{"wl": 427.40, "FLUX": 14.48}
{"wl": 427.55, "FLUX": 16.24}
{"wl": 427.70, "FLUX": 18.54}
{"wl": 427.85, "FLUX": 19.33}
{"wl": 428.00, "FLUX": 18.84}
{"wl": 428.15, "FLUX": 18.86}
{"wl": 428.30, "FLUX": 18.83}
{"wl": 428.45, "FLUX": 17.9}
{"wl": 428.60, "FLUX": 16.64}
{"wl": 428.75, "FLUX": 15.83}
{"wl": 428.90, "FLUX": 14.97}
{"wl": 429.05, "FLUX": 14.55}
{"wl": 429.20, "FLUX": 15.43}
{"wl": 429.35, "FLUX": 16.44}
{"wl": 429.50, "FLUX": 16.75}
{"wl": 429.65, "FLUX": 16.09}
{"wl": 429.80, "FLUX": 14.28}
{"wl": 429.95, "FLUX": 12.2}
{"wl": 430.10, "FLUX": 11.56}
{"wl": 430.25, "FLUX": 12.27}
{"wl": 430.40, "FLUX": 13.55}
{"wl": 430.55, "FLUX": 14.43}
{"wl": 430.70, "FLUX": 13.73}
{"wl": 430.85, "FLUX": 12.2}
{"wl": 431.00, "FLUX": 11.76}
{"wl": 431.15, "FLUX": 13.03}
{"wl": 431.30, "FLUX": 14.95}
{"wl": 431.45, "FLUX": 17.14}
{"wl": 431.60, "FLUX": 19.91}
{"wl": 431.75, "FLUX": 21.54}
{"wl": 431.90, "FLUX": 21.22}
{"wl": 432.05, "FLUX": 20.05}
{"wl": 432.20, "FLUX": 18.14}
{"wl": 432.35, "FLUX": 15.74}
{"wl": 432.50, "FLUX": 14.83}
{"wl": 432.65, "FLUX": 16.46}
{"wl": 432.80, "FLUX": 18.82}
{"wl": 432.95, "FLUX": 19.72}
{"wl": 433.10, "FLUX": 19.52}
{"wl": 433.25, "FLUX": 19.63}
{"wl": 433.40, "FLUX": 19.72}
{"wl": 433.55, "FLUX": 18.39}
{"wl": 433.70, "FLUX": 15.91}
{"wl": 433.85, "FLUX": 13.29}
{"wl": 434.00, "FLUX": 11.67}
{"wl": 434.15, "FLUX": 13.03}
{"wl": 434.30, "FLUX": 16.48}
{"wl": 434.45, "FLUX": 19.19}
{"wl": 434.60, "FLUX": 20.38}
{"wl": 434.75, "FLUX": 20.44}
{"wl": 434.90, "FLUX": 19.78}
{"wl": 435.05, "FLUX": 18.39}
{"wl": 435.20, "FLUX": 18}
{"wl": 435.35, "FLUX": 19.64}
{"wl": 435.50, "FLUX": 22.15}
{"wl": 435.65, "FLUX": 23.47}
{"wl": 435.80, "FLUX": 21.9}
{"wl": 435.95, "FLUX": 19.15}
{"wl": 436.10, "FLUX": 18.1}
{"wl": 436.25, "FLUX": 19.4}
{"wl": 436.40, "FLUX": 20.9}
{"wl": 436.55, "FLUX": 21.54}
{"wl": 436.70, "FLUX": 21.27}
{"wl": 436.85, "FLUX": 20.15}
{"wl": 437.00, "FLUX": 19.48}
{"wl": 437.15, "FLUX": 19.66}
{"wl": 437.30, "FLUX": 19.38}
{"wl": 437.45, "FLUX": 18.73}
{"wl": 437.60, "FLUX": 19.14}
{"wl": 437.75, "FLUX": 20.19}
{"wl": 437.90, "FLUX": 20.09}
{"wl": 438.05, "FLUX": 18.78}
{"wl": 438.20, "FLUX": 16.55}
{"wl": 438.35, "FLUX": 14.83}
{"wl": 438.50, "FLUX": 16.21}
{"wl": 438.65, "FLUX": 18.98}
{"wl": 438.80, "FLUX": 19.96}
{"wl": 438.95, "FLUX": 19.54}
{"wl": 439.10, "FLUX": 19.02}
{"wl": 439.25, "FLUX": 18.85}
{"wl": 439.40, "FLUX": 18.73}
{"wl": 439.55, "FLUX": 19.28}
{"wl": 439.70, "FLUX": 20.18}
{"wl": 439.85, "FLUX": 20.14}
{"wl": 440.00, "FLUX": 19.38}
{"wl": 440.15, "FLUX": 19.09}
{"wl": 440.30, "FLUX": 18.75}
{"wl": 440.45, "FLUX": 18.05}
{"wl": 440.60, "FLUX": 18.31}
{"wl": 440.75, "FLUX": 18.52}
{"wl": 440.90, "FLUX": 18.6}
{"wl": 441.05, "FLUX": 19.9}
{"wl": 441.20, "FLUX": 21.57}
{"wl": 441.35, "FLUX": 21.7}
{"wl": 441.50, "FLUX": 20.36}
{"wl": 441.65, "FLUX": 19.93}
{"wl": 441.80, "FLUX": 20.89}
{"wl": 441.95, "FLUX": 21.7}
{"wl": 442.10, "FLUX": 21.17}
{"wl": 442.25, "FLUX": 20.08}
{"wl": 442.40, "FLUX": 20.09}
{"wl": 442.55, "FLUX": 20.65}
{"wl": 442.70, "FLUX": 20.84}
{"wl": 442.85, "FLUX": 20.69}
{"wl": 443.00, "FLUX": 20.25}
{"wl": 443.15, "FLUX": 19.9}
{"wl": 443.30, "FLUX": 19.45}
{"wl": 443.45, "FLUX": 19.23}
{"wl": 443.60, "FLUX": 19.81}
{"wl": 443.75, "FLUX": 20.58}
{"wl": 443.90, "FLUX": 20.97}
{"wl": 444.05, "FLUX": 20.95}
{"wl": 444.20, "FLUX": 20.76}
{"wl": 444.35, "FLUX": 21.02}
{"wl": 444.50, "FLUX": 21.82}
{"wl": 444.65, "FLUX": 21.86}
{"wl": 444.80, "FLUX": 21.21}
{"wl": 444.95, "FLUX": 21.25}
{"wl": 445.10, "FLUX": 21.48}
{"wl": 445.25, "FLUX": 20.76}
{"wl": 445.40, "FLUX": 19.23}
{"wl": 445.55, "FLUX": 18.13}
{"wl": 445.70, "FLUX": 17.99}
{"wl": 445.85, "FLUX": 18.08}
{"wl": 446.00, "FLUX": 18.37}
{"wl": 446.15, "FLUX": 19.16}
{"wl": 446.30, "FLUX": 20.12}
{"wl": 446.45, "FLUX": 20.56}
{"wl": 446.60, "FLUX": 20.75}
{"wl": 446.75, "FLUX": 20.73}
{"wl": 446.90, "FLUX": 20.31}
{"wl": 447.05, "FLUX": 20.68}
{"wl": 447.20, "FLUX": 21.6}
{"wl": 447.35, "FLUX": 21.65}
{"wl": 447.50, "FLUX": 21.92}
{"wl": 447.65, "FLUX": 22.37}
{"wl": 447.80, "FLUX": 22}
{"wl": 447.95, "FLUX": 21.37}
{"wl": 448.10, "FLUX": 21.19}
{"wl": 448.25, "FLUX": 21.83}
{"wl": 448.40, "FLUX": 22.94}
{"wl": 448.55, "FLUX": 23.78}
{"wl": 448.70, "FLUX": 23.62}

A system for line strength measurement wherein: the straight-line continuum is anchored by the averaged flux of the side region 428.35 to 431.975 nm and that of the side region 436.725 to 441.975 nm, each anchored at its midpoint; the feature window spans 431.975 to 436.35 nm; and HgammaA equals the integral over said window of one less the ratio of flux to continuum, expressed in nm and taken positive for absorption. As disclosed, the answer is -0.32 nm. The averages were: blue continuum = 15.4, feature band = 18.3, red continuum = 19.3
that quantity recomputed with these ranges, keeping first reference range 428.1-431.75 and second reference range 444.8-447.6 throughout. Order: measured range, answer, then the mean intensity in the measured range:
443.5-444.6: -0.07 nm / 20.8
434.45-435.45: -0.16 nm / 19.5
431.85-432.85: -0.11 nm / 17.8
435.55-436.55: -0.20 nm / 20.6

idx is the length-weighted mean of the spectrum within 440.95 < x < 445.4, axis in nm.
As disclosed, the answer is 20.7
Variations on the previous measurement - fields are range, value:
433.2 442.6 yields 19.2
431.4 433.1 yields 18.6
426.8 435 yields 16.5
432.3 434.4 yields 16.7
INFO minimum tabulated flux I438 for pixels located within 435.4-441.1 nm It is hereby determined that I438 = 14.83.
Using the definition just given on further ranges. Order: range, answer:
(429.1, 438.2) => 11.56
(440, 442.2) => 18.05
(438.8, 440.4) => 18.73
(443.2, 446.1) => 17.99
